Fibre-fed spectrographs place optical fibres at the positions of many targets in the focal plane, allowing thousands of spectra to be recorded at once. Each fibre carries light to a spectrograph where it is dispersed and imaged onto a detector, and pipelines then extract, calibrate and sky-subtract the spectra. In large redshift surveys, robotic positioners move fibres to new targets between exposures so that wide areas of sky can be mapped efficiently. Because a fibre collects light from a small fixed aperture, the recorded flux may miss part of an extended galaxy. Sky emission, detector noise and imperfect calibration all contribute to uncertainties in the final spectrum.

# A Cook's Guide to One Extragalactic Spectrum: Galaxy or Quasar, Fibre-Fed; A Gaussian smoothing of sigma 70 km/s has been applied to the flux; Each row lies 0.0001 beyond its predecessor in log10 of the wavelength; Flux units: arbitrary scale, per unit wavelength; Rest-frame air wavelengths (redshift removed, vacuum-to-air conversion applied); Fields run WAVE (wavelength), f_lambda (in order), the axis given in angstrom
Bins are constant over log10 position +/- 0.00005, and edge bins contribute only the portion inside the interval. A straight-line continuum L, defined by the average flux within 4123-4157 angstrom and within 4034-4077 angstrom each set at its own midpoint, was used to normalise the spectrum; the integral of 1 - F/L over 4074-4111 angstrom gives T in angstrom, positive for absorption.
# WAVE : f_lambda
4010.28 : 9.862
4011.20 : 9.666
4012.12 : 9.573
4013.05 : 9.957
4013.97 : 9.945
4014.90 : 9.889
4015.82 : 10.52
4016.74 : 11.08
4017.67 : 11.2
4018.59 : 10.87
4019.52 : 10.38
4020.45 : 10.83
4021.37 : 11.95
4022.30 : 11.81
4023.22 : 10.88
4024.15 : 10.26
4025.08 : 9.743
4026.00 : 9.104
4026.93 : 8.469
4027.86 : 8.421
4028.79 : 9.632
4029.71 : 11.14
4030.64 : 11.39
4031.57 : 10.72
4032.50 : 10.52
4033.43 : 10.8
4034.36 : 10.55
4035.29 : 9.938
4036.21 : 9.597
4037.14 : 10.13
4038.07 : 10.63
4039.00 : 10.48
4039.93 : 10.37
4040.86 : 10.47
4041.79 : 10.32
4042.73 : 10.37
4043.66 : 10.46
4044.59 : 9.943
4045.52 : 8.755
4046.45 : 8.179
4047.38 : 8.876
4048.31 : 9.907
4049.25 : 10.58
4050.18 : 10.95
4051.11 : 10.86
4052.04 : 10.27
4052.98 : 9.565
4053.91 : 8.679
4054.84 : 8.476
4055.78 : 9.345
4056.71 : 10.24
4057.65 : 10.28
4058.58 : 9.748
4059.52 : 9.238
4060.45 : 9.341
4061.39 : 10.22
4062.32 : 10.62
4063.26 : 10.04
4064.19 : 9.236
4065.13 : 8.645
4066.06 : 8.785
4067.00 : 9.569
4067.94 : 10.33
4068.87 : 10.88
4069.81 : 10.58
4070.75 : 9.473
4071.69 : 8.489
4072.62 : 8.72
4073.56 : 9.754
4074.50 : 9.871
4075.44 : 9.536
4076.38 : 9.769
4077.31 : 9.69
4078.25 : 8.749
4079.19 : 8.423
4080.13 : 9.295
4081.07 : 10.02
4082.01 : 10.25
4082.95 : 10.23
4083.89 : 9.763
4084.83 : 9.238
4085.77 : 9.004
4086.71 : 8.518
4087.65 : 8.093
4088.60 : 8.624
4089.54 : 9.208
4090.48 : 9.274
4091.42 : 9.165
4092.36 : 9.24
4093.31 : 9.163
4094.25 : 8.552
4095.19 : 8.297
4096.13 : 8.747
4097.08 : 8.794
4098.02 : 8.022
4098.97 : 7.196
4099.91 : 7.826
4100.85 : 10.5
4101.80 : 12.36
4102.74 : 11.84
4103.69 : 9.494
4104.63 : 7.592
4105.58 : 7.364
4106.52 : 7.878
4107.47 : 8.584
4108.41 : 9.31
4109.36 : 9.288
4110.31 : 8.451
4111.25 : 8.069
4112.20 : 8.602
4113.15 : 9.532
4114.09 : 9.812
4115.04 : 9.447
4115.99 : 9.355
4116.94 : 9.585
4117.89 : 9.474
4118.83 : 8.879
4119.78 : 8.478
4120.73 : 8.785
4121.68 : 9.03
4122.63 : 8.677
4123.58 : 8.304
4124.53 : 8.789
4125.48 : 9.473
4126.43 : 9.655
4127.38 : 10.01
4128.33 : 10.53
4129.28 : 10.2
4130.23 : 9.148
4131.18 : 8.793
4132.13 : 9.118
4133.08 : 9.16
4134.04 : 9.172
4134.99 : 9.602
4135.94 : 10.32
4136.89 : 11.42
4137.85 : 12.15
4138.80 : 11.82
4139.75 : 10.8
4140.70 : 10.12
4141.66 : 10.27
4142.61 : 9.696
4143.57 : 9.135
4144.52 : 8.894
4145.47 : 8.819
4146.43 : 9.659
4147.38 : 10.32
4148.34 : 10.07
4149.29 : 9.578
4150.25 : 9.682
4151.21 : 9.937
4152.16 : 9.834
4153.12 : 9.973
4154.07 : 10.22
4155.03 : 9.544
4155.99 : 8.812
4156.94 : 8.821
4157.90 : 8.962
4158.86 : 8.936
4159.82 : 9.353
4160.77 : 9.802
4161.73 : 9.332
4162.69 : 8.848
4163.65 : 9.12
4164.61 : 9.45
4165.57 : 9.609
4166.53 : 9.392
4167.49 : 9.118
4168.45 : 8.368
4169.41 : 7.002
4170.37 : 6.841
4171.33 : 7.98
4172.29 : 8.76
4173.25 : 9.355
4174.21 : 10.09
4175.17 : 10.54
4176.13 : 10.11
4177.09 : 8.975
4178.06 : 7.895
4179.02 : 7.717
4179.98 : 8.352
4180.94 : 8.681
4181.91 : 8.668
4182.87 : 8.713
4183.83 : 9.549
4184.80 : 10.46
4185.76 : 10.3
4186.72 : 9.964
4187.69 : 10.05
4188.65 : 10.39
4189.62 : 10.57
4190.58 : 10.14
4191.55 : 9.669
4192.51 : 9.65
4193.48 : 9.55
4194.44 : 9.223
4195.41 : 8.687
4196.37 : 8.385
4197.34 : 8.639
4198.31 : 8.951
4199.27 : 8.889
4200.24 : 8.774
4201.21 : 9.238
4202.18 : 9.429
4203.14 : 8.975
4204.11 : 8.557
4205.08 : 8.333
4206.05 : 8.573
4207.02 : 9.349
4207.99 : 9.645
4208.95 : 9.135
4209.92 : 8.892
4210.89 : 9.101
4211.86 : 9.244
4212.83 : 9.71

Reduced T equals 2.6 angstrom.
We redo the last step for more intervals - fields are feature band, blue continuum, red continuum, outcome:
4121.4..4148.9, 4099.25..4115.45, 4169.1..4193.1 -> -1.75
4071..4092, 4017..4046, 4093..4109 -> 0.12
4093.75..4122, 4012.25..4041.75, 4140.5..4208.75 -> 2.27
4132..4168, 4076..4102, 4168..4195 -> -2.13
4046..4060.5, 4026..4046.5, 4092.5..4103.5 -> 0.25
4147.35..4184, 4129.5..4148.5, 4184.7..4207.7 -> 2.06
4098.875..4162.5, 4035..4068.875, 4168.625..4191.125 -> -0.32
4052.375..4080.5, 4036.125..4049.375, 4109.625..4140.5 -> 0.82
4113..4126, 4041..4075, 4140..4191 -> 0.54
